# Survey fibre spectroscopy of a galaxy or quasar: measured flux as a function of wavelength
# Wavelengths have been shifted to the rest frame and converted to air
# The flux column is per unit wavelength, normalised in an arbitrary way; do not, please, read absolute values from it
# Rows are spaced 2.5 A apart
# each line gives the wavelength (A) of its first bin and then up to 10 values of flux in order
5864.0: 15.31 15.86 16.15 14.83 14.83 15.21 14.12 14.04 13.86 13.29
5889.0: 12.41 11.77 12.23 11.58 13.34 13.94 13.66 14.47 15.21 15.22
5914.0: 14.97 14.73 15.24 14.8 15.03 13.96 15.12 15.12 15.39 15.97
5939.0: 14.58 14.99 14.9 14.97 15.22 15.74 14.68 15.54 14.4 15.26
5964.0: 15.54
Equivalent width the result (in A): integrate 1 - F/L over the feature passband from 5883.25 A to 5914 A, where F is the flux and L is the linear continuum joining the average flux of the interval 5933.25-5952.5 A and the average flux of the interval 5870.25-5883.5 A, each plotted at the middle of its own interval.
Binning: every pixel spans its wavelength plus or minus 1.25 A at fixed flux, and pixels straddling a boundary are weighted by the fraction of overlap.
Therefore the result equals 2.7 A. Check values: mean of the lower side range 14.6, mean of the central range 13.5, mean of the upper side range 15.2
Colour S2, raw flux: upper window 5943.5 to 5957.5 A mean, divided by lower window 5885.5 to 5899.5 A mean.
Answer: 1.2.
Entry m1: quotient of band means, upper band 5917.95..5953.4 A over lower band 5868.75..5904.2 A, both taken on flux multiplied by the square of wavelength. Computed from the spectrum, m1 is 1.13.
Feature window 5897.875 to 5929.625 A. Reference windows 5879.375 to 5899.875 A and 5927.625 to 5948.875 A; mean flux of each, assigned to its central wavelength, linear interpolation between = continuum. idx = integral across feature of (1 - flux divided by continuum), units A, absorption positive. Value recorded -1.4 A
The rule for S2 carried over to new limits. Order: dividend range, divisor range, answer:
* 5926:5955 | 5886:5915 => 1.12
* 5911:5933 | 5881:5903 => 1.15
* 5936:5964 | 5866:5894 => 1.07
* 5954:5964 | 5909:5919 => 1.00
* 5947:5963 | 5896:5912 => 1.08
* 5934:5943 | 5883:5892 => 1.18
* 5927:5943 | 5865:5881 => 1.00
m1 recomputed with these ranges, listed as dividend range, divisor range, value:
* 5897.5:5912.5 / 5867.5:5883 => 0.97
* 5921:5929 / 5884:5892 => 1.16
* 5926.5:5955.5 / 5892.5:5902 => 1.21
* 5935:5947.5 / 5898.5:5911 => 1.07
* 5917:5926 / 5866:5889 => 1.04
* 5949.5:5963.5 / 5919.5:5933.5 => 1.03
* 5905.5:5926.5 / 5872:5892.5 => 1.10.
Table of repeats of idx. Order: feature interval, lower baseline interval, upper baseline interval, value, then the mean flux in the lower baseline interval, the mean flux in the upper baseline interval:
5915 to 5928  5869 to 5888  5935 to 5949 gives 0.1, 14.4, 15.1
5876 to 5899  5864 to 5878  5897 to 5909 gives 2.3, 15.3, 13.9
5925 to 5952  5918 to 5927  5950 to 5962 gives -0.2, 14.8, 15.1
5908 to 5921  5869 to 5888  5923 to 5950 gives -0.2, 14.4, 15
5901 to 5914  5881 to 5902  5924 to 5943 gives -0.8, 12.9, 15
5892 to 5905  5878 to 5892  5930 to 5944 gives 0.9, 13.3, 15.2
